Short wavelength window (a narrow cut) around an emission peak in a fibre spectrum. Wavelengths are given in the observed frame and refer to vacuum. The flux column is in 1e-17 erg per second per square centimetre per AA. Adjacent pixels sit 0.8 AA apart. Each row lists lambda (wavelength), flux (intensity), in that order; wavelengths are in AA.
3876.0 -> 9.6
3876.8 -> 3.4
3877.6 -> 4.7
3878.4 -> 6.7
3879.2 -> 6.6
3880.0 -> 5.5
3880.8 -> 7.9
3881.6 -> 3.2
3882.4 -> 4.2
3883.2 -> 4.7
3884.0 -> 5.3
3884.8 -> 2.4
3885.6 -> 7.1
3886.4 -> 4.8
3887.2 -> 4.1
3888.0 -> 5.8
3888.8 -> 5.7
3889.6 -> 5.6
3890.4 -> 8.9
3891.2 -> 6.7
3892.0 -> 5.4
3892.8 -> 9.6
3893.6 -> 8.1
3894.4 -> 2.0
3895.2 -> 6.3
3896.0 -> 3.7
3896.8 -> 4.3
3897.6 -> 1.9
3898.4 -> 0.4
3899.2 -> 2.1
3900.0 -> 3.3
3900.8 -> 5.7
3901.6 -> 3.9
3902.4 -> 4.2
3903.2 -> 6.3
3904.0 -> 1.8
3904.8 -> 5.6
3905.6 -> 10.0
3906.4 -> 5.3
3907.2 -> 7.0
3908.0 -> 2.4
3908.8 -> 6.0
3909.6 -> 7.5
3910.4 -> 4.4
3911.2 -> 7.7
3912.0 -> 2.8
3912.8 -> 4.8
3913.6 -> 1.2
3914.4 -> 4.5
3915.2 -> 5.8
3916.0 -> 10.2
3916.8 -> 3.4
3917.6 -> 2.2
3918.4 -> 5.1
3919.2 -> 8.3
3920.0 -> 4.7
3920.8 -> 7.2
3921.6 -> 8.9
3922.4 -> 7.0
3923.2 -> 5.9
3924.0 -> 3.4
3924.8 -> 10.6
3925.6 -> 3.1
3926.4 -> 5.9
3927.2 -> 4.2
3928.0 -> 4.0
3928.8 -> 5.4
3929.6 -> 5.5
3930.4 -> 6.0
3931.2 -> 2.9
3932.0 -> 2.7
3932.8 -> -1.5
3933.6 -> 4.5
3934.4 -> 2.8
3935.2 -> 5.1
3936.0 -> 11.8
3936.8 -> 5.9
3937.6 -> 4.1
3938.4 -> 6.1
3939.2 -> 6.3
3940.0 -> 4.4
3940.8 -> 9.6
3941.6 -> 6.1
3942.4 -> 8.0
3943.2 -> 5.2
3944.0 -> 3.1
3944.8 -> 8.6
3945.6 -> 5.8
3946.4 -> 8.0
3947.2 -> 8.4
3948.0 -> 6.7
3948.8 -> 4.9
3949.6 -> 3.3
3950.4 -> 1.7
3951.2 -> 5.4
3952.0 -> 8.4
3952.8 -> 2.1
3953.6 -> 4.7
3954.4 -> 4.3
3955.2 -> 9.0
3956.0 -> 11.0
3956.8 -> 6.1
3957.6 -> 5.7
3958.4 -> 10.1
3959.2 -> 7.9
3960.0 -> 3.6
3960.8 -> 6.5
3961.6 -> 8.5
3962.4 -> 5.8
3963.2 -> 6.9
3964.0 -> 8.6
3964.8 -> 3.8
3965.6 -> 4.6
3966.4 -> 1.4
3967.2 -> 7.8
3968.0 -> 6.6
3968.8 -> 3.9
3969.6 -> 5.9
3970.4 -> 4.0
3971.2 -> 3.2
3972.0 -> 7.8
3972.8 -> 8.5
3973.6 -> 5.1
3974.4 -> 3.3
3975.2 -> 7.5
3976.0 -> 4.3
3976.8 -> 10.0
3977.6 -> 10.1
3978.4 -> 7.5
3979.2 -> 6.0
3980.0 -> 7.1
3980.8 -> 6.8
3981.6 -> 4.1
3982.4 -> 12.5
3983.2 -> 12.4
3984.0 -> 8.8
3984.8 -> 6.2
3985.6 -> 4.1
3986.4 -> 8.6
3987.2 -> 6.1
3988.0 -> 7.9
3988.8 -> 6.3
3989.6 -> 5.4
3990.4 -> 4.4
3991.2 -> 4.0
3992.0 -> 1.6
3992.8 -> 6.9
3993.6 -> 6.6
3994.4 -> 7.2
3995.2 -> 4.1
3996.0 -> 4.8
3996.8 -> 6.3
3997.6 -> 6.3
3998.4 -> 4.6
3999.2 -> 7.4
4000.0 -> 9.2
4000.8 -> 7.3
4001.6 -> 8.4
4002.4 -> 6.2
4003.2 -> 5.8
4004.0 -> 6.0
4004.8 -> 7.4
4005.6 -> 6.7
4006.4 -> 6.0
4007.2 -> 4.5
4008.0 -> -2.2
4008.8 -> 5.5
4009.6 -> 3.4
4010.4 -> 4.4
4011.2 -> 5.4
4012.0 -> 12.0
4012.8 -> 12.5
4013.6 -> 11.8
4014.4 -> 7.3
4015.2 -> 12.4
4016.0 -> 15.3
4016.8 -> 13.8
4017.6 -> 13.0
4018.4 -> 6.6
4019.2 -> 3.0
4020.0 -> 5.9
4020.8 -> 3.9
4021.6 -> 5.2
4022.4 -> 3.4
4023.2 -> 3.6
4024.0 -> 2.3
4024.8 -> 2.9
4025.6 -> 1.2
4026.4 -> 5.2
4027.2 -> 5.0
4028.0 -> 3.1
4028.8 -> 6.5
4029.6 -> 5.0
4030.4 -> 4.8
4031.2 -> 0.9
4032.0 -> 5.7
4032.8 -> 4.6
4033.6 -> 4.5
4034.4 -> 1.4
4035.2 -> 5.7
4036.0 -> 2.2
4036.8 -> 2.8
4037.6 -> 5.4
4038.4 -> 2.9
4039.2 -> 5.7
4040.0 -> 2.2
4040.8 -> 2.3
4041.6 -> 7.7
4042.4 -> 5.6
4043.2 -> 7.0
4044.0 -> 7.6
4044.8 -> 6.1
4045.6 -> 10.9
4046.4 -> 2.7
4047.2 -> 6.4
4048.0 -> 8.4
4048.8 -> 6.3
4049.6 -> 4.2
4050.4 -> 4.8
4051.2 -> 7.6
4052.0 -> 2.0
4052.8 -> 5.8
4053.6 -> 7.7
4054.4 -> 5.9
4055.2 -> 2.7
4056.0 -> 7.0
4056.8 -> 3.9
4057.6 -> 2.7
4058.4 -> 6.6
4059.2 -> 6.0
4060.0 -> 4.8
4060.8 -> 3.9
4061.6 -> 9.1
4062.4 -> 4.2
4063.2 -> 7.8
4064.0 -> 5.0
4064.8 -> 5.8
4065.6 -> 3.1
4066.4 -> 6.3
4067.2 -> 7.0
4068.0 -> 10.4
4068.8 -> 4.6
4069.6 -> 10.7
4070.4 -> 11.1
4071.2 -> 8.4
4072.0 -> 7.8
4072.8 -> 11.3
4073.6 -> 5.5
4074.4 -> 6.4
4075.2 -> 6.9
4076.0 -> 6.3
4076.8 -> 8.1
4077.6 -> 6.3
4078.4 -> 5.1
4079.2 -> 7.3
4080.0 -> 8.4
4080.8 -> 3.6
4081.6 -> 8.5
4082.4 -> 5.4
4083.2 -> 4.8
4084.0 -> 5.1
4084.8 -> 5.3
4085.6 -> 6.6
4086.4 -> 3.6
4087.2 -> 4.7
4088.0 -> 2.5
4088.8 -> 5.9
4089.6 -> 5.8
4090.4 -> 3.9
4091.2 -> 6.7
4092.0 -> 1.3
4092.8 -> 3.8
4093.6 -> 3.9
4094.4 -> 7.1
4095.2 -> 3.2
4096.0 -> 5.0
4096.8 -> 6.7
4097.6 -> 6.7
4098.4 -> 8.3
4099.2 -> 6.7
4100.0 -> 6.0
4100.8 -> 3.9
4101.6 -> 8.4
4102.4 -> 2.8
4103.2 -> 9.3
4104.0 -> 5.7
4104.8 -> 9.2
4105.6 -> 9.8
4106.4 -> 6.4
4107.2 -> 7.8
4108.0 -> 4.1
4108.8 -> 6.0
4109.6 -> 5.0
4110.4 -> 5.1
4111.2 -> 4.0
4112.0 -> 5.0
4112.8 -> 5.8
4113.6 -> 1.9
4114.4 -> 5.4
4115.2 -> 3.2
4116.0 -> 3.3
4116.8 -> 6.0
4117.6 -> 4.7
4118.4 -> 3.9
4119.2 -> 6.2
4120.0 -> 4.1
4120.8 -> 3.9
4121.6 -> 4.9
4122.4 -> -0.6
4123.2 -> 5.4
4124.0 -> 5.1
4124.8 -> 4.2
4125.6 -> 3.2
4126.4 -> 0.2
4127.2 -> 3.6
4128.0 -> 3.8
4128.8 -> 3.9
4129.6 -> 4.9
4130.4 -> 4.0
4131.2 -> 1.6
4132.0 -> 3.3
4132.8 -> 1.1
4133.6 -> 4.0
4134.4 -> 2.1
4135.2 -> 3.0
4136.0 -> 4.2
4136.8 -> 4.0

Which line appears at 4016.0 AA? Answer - [O II]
